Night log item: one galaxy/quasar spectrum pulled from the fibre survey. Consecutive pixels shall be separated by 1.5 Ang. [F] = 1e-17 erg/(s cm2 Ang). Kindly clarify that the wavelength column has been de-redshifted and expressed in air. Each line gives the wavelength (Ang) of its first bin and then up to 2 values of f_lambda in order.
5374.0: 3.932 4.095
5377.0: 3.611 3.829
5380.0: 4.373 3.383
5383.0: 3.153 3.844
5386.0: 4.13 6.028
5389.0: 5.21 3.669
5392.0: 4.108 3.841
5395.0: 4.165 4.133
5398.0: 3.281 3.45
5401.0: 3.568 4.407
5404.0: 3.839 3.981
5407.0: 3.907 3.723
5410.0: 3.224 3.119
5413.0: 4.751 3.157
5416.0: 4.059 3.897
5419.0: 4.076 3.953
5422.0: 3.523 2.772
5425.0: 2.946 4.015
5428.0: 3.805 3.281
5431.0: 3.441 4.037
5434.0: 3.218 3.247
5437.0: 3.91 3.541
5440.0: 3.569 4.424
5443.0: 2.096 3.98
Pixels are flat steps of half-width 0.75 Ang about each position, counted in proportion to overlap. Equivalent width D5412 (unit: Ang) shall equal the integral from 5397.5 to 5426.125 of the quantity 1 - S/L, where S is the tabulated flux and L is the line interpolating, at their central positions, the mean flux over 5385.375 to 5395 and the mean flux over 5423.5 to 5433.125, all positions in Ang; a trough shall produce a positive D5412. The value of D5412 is 1.9 Ang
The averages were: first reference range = 4.48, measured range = 3.67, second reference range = 3.52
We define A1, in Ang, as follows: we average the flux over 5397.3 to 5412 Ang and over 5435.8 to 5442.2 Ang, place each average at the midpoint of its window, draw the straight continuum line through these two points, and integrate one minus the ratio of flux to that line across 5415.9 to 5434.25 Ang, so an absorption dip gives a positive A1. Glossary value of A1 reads 0.7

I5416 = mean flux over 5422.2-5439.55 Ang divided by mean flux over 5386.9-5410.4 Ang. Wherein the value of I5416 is 0.86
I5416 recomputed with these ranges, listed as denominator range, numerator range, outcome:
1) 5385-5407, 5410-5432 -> 0.88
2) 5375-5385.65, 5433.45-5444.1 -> 0.92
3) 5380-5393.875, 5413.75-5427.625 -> 0.86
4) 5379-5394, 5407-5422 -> 0.90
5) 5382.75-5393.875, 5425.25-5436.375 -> 0.82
